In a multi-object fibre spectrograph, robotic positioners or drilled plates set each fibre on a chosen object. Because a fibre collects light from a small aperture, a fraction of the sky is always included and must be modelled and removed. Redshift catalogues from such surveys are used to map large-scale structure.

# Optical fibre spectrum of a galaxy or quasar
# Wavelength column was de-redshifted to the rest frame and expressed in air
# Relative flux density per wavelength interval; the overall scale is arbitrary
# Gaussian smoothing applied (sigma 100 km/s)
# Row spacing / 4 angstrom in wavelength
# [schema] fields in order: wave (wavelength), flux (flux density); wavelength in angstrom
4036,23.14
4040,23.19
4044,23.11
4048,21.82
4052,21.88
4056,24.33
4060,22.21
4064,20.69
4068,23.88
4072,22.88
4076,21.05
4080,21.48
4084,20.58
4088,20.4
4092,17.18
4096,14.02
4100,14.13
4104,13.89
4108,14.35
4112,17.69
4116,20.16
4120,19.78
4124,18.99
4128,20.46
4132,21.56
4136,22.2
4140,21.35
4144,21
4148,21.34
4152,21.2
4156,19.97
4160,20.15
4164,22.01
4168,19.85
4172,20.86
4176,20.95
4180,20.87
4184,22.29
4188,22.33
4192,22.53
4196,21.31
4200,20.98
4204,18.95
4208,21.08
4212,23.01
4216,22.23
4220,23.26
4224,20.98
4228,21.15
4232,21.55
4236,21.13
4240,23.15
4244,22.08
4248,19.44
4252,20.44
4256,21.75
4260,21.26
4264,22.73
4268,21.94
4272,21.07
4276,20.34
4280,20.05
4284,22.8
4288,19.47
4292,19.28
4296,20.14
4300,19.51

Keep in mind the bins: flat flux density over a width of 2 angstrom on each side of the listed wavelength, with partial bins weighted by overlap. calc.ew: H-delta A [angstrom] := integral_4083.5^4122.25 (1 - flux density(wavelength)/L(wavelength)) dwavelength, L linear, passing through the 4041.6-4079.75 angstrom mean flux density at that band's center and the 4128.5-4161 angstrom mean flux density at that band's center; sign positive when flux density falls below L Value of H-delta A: 8.3 angstrom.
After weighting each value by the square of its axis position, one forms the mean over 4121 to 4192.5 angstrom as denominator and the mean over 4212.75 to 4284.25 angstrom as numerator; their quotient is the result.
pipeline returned 1.07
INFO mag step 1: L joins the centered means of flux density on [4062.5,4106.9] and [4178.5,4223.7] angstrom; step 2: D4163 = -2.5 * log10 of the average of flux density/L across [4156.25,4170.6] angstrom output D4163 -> 0.01 mag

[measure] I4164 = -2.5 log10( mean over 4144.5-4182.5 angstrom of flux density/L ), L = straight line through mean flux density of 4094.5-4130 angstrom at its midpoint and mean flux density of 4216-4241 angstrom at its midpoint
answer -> -0.09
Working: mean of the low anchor 17.1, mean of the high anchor 21.8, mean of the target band 20.8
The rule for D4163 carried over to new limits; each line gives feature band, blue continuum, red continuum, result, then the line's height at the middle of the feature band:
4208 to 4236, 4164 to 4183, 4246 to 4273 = -0.04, 21.1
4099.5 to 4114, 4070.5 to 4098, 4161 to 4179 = 0.30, 19.9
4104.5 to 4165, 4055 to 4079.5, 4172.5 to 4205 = 0.09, 21.8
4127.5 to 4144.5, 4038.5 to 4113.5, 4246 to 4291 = -0.06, 20.3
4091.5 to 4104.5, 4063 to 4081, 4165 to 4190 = 0.44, 21.9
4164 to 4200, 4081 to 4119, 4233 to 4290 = -0.12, 19.2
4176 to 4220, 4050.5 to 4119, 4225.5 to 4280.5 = -0.05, 20.7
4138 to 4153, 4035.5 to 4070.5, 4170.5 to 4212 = 0.03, 21.8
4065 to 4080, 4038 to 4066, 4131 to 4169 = -0.01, 22.2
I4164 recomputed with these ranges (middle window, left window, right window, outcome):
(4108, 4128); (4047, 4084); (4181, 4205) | 0.16 mag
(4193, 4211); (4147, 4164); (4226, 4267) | 0.02 mag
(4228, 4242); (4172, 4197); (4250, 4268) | -0.01 mag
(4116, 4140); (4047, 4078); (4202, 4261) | 0.07 mag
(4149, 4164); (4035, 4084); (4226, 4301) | 0.05 mag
